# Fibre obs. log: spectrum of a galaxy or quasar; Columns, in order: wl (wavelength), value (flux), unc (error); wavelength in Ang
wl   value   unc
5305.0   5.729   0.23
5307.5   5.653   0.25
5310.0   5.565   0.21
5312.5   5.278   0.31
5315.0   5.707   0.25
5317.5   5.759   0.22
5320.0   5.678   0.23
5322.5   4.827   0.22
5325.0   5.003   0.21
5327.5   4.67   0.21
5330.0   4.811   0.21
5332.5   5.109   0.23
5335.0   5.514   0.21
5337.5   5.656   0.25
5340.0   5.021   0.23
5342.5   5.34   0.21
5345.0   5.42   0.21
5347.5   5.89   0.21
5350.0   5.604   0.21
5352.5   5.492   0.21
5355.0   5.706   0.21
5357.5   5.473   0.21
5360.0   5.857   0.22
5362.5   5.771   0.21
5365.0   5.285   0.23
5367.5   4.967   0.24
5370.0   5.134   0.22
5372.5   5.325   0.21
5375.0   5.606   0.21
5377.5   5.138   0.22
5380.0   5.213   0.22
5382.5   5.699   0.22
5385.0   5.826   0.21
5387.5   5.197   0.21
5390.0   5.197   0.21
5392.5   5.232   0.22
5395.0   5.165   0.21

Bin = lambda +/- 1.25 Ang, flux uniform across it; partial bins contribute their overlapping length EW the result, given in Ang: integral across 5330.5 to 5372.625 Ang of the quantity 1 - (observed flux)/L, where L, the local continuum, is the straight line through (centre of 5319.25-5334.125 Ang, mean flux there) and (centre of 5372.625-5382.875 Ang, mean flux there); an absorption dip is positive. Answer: -2.0 Ang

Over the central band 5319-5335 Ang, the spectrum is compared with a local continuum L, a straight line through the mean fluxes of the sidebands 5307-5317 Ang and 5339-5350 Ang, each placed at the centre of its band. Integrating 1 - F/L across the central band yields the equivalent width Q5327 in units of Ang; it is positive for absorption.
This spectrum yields 1.3 Ang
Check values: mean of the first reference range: 5.56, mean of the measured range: 5.04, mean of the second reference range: 5.45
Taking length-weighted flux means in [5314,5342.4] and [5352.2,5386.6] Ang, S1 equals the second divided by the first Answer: 1.04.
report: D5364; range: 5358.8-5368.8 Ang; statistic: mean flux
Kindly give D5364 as 5.47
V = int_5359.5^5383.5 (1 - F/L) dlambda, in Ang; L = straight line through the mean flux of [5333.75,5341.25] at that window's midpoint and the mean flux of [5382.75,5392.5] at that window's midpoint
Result 0.1 Ang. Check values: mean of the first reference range 5.4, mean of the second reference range 5.41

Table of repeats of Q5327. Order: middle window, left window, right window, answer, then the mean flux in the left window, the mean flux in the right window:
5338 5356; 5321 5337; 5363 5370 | -1.37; 5.03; 5.2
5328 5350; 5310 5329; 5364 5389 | -0.13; 5.29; 5.34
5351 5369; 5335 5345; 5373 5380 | -0.50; 5.37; 5.34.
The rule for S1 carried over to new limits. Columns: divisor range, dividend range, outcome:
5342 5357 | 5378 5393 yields 0.97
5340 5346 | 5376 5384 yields 1.01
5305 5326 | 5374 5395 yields 0.98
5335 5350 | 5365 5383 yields 0.96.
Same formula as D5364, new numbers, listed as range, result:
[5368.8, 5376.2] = 5.35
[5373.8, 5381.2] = 5.32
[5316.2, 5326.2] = 5.32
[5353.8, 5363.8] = 5.7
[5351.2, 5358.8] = 5.56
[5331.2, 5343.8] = 5.33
